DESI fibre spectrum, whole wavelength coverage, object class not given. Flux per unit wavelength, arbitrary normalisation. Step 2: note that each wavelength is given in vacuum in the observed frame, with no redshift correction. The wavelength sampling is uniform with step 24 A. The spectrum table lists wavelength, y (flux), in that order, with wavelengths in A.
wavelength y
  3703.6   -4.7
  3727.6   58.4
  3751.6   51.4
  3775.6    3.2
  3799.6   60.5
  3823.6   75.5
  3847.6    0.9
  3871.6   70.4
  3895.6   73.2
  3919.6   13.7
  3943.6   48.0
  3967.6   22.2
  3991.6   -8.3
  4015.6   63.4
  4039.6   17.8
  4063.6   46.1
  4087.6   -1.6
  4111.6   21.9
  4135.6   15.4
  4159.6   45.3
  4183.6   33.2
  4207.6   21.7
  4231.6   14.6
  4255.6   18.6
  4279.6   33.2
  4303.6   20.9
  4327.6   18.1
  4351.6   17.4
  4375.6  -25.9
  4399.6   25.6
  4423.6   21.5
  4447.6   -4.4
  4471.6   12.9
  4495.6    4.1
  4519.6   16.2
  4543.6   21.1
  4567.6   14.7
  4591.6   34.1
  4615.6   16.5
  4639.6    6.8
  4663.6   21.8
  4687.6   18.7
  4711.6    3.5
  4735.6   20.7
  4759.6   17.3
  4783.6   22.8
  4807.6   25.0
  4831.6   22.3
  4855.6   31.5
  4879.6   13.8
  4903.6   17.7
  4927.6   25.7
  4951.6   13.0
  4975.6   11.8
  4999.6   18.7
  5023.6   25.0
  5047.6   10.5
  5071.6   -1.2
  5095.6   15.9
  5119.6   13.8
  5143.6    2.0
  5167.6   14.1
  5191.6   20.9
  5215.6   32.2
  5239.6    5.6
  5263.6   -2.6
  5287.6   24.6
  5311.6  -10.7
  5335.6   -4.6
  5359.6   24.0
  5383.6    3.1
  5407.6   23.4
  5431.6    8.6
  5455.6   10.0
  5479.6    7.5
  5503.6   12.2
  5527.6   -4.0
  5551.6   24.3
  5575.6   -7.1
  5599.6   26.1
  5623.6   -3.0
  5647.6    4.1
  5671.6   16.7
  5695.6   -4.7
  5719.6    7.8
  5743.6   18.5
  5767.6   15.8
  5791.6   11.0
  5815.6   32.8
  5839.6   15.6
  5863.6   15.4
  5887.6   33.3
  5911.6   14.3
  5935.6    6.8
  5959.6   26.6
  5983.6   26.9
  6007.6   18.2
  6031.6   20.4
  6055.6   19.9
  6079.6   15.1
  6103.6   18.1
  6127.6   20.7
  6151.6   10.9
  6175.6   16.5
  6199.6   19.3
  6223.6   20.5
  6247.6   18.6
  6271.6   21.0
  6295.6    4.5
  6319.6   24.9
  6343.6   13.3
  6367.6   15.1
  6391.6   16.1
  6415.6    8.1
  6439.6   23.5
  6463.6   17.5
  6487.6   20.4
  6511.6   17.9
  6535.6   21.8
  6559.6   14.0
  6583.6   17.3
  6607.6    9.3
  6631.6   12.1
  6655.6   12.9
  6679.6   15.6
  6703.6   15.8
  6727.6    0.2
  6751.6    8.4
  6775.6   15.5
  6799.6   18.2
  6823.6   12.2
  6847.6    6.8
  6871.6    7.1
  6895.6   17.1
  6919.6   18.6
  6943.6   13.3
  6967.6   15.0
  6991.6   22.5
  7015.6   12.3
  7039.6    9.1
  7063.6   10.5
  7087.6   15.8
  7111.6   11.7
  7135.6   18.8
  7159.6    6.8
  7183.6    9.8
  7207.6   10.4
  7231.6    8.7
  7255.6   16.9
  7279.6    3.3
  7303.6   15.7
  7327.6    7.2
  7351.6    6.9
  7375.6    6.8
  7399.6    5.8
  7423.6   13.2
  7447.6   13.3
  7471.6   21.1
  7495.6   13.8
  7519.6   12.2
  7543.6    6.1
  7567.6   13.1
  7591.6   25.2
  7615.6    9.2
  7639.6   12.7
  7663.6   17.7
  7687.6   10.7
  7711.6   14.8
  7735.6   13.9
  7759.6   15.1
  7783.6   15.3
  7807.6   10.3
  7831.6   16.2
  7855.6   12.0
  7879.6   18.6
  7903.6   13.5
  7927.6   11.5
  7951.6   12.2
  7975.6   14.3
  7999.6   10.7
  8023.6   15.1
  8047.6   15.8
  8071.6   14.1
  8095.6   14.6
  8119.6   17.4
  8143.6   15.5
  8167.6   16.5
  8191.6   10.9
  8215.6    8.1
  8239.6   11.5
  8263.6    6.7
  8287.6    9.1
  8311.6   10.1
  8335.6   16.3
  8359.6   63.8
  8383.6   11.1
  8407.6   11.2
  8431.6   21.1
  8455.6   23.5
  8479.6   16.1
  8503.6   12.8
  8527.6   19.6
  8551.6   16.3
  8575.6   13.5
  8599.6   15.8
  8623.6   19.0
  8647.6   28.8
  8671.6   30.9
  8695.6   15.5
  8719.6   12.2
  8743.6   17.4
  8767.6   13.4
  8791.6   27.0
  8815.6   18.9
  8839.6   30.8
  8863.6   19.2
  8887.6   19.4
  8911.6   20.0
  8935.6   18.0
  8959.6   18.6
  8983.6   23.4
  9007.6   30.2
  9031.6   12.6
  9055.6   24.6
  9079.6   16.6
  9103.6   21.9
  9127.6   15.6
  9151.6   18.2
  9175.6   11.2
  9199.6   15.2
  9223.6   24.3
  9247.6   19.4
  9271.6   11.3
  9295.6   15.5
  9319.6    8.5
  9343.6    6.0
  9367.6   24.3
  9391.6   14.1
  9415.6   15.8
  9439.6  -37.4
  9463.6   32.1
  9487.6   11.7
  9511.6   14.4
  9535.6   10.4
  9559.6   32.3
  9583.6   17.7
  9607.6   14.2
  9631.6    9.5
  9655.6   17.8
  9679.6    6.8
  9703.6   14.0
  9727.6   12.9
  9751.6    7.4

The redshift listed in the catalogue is 1.241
